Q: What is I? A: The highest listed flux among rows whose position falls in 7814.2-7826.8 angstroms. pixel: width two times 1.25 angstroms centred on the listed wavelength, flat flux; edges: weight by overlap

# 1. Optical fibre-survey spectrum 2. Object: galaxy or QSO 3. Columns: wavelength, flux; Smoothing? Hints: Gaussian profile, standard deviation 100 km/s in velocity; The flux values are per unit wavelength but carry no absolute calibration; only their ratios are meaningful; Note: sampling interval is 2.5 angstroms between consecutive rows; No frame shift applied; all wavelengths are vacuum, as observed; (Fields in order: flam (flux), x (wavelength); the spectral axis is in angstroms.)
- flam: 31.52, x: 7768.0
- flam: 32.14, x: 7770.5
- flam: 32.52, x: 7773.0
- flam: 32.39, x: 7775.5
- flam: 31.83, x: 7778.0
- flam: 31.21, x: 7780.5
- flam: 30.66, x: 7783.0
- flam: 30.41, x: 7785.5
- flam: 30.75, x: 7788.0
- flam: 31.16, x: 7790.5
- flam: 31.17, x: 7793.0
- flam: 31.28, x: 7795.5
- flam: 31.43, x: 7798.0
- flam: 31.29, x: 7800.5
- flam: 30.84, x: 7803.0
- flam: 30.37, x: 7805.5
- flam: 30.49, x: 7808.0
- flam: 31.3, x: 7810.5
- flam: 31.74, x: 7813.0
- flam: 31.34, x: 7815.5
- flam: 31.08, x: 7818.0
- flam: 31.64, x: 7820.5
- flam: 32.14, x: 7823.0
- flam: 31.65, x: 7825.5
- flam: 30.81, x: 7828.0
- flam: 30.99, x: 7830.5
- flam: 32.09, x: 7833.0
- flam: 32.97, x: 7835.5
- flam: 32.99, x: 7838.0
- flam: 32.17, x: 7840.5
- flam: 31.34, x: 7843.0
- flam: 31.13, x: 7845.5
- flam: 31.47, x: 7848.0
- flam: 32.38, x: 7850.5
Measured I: 32.14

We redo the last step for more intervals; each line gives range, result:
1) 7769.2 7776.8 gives 32.52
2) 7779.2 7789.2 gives 31.21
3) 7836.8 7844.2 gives 32.99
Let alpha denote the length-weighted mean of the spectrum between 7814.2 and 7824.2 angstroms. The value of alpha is 31.5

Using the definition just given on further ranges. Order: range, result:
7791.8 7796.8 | 31.2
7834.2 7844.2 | 32.4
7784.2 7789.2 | 30.6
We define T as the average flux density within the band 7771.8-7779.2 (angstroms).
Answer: 32.2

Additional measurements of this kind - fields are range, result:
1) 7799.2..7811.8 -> 30.9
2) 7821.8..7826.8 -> 31.9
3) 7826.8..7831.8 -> 30.9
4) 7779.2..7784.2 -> 30.9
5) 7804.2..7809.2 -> 30.4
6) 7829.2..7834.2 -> 31.5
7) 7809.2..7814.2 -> 31.5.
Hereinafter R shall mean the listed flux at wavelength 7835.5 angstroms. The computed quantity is 32.97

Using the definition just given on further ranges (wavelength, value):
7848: 31.47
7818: 31.08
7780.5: 31.21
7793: 31.17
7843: 31.34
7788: 30.75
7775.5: 32.39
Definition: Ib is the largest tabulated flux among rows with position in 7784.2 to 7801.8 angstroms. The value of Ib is 31.43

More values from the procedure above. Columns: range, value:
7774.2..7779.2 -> 32.39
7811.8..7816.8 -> 31.74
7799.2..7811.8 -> 31.3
